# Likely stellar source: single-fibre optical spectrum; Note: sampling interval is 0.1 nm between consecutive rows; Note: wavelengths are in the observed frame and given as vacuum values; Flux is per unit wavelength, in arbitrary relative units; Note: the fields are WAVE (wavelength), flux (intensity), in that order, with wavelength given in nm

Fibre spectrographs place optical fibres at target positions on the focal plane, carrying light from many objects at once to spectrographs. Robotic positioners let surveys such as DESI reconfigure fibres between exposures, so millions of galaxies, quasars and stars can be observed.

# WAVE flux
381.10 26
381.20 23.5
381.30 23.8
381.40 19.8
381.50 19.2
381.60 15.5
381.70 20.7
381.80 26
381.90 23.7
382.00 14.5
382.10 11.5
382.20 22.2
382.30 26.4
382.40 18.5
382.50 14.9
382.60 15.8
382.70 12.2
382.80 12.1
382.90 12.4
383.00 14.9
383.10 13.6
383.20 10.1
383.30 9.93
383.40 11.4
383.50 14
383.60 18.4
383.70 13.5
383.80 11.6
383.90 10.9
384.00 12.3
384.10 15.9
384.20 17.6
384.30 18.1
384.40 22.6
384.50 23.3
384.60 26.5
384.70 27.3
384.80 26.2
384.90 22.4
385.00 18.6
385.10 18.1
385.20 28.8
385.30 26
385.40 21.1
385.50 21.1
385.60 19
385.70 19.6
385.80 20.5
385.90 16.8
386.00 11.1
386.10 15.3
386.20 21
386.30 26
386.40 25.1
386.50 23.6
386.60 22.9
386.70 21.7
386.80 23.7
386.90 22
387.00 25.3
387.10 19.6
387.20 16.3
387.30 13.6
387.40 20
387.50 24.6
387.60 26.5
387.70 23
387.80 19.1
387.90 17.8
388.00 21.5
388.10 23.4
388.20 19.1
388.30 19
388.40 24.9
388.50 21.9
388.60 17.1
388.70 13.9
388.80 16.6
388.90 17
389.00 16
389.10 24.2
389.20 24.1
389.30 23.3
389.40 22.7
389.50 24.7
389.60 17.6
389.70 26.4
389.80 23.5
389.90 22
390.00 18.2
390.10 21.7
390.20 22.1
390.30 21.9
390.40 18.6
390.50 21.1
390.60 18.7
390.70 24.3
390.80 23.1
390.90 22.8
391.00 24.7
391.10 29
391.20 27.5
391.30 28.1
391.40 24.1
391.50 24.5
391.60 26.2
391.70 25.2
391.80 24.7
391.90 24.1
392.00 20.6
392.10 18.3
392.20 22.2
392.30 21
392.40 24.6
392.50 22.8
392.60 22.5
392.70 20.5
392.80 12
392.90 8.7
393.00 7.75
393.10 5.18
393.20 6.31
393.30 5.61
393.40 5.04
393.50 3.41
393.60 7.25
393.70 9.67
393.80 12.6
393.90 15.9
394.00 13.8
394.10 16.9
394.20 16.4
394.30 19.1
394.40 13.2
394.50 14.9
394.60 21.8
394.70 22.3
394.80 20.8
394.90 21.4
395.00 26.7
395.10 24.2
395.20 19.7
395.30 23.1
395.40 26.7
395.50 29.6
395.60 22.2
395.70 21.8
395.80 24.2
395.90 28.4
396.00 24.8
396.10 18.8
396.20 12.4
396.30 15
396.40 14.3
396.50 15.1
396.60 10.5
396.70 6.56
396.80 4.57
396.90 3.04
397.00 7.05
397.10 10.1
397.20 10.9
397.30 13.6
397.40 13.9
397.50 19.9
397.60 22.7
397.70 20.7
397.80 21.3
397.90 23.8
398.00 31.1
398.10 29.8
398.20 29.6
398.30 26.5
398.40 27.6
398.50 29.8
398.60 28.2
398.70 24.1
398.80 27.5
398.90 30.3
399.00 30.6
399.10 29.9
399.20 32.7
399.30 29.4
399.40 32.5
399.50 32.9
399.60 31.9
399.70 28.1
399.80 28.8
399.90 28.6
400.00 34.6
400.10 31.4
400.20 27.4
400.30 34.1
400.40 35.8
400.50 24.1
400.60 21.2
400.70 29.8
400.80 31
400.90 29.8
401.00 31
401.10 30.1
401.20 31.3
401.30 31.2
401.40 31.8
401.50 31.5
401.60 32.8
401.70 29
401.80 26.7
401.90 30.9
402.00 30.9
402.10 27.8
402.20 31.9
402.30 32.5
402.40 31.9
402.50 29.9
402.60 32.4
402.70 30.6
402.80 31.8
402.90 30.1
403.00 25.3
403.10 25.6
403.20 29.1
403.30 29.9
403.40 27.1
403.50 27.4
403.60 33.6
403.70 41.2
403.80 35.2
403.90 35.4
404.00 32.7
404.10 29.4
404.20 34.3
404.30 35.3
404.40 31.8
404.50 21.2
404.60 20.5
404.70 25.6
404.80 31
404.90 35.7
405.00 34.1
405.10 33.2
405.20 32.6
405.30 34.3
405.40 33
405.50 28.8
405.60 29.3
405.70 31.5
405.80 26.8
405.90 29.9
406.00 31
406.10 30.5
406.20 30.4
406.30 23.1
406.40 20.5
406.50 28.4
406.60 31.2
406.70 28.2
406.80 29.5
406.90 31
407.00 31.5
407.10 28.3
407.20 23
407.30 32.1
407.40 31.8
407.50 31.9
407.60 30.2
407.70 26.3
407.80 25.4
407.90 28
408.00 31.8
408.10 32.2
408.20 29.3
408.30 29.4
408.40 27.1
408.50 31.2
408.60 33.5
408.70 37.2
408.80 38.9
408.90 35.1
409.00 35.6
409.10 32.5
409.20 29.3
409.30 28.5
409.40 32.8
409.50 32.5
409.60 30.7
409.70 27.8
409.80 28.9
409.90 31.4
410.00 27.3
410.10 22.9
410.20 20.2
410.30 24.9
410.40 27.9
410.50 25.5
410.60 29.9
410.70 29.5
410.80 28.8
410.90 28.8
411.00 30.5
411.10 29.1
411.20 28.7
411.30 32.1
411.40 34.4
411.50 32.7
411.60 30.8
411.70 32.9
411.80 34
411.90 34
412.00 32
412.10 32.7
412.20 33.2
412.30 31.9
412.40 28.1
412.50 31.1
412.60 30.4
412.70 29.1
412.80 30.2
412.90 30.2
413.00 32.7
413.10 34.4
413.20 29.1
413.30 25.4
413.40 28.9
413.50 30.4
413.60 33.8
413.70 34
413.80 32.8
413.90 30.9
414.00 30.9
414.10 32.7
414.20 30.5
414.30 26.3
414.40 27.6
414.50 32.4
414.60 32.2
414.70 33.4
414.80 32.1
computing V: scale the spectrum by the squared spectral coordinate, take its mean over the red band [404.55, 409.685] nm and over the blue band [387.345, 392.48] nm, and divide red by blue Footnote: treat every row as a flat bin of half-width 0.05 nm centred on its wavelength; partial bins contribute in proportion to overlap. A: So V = 1.49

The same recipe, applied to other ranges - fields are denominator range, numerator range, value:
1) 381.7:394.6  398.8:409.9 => 1.74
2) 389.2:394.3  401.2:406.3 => 1.71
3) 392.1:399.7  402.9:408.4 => 1.61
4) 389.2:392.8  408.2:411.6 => 1.45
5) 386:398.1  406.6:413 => 1.72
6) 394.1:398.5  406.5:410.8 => 1.63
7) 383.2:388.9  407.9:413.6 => 1.76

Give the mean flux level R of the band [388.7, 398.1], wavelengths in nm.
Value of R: 18.8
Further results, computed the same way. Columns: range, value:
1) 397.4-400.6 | 28.2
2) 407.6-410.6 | 29.8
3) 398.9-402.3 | 30.4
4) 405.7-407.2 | 28.5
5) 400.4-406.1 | 30.5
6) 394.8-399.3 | 21.3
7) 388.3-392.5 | 22.2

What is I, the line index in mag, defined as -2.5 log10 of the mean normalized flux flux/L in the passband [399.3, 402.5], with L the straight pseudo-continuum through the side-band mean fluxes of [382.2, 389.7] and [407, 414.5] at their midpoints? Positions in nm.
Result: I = -0.170 mag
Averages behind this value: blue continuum 19.4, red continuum 30.4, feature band 30.4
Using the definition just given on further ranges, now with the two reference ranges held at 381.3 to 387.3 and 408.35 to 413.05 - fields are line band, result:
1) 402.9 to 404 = -0.13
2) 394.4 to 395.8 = 0.06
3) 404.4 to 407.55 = -0.03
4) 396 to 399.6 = 0.18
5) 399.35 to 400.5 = -0.20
